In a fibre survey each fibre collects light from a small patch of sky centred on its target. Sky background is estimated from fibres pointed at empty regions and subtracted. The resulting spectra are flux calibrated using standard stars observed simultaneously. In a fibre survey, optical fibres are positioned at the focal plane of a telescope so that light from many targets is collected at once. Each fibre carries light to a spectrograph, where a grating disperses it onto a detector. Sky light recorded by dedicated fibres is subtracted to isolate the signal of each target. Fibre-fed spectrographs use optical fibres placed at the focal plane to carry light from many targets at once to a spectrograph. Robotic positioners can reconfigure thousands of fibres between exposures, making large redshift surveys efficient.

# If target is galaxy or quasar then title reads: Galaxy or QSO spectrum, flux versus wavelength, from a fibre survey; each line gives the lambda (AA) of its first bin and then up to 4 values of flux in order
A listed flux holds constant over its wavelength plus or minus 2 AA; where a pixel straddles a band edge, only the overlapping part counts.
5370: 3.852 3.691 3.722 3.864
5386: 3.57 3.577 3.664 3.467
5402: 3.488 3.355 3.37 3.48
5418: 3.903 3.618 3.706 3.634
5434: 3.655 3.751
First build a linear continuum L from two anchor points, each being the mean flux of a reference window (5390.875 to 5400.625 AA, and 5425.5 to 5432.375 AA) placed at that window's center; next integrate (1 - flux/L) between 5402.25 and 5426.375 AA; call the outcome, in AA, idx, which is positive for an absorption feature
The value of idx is 0.4 AA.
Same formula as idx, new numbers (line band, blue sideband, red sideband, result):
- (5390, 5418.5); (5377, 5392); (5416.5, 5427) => 1.5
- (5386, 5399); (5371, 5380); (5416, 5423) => 0.6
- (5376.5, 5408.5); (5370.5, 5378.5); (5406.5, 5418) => 0.3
